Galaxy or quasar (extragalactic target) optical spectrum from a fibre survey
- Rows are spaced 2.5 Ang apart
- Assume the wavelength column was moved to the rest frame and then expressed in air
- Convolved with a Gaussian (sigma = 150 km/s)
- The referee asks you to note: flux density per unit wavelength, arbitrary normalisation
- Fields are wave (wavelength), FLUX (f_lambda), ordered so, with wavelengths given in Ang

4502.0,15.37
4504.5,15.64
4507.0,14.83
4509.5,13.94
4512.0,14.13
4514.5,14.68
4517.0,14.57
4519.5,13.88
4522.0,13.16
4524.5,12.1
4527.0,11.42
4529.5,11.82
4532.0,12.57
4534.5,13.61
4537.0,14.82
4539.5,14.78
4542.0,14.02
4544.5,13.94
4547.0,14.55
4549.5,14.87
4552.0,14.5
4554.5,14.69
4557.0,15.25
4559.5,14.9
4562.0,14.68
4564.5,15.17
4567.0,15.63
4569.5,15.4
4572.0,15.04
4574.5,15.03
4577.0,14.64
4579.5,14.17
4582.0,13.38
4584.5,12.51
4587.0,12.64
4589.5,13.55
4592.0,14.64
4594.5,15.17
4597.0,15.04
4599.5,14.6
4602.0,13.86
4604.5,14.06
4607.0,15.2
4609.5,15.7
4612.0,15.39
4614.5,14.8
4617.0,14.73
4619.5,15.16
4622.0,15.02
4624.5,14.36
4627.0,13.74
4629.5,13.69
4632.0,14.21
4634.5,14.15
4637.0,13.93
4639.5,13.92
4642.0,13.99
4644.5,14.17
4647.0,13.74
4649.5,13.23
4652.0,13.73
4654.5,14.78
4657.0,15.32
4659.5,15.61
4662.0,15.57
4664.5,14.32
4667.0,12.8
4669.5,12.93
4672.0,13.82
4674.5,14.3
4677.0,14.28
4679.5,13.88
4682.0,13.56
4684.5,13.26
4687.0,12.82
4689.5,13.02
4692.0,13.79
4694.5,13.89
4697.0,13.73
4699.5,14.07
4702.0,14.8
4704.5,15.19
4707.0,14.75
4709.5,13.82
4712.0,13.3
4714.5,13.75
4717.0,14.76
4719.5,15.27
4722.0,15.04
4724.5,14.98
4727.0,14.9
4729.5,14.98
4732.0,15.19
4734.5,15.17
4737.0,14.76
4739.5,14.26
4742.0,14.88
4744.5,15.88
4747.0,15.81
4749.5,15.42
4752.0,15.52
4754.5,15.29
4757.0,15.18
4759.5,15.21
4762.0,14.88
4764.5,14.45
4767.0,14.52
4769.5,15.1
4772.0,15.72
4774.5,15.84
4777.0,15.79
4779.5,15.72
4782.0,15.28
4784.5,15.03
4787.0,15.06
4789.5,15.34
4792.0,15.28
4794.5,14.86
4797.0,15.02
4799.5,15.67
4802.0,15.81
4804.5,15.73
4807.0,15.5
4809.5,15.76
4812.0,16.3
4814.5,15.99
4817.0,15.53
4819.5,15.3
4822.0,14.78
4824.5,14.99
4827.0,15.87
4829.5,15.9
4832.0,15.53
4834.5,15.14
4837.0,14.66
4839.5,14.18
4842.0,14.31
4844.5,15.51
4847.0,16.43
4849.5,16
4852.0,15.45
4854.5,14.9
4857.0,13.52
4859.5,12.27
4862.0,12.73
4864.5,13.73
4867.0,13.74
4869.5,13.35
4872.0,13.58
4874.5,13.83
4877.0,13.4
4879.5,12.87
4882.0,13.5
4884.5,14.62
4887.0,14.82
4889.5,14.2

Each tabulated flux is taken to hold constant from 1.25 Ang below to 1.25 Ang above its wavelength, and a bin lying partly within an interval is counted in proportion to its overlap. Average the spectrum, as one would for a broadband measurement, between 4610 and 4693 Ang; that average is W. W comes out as 14.1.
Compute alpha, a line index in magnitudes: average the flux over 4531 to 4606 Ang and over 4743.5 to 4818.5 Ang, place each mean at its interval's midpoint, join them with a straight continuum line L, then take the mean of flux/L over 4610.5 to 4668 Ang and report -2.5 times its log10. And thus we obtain 0.03 mag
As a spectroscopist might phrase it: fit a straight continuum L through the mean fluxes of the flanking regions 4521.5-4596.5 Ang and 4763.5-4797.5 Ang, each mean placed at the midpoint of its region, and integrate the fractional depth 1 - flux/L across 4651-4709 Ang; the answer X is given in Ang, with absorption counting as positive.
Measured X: 2.5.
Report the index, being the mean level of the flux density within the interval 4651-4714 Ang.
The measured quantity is 14.1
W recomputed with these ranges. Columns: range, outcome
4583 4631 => 14.4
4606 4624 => 15.1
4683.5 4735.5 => 14.3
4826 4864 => 14.8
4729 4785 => 15.2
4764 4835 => 15.4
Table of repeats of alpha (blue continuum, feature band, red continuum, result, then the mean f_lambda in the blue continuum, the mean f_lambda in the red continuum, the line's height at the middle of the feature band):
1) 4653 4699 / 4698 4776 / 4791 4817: -0.013 mag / 14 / 15.6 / 14.7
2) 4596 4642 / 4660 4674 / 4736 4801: 0.056 mag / 14.5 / 15.2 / 14.7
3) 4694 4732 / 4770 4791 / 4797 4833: -0.016 mag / 14.5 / 15.6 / 15.2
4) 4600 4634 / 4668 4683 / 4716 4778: 0.081 mag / 14.6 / 15.2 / 14.8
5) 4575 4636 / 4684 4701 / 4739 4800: 0.099 mag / 14.4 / 15.2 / 14.8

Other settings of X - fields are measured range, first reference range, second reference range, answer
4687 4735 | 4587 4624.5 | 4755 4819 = 2.2 Ang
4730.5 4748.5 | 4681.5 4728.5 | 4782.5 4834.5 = -0.7 Ang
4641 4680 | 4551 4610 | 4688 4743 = 0.9 Ang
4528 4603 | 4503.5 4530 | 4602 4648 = -1.5 Ang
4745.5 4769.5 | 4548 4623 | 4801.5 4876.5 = -0.6 Ang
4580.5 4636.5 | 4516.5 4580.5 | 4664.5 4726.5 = -0.9 Ang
